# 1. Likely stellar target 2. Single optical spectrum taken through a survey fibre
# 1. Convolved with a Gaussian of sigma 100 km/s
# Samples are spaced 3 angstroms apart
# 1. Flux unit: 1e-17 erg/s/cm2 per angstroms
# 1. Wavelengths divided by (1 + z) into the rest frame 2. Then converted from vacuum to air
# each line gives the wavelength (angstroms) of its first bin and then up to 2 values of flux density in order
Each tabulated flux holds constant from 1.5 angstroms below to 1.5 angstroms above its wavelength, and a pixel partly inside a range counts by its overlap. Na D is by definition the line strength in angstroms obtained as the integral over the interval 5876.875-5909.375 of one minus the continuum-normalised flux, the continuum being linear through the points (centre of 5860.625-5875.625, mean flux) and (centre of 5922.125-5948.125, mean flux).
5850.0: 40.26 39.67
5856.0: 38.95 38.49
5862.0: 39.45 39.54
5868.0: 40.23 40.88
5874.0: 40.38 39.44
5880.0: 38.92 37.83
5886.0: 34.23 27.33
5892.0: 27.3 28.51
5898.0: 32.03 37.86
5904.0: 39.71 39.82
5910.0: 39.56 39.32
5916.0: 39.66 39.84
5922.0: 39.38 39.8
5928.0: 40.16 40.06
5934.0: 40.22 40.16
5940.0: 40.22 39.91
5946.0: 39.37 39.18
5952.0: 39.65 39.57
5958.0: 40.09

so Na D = 4.3 angstroms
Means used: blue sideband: 40.1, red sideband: 39.9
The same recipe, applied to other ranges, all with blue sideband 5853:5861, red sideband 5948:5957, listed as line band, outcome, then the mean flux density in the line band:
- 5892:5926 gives 1.72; 37.3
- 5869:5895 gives 2.42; 35.5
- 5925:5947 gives -0.33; 40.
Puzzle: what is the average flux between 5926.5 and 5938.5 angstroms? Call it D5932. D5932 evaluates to 40.1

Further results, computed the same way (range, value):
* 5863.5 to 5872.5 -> 40.2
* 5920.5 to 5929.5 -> 39.8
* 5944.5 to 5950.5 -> 39.3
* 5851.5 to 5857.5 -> 39.3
